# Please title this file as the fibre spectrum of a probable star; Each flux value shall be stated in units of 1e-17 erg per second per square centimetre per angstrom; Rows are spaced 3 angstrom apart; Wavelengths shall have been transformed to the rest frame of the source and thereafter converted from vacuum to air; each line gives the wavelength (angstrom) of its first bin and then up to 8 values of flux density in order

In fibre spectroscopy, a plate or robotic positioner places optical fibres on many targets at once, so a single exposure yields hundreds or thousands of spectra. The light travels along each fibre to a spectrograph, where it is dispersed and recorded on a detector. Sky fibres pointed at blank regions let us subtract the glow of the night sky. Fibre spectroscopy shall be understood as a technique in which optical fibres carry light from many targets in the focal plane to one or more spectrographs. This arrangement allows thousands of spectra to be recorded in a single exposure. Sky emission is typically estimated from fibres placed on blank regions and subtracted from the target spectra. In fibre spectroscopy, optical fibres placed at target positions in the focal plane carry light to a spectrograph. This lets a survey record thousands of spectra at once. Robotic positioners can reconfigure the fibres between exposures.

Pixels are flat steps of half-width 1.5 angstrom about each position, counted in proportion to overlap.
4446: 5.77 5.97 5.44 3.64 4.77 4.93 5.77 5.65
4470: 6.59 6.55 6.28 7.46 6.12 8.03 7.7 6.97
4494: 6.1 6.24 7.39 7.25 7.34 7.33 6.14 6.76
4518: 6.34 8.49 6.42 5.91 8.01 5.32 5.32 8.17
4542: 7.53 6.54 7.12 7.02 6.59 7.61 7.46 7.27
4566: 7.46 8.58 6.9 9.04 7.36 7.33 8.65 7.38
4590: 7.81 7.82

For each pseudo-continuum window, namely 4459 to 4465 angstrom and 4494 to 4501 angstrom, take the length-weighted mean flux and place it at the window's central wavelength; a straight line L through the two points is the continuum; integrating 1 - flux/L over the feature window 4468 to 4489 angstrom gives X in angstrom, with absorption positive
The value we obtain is -3.6 angstrom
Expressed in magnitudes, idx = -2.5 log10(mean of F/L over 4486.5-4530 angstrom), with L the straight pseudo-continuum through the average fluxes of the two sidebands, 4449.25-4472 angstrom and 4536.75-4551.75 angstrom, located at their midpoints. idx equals -0.09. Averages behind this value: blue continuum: 5.32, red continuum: 7.19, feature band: 6.92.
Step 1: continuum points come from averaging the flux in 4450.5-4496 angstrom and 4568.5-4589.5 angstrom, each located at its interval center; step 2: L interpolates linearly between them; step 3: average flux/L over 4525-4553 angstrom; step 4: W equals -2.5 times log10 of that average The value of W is 0.07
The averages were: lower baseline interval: 6.13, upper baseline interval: 7.85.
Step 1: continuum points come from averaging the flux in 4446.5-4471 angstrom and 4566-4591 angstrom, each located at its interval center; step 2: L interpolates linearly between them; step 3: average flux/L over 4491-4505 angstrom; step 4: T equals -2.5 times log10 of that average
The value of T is -0.10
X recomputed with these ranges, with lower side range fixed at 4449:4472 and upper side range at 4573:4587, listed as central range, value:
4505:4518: -0.7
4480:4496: -2.8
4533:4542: 0.5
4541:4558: 0.6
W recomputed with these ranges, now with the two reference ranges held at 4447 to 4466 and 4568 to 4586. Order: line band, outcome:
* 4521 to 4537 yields 0.06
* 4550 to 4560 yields 0.04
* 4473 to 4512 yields -0.17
